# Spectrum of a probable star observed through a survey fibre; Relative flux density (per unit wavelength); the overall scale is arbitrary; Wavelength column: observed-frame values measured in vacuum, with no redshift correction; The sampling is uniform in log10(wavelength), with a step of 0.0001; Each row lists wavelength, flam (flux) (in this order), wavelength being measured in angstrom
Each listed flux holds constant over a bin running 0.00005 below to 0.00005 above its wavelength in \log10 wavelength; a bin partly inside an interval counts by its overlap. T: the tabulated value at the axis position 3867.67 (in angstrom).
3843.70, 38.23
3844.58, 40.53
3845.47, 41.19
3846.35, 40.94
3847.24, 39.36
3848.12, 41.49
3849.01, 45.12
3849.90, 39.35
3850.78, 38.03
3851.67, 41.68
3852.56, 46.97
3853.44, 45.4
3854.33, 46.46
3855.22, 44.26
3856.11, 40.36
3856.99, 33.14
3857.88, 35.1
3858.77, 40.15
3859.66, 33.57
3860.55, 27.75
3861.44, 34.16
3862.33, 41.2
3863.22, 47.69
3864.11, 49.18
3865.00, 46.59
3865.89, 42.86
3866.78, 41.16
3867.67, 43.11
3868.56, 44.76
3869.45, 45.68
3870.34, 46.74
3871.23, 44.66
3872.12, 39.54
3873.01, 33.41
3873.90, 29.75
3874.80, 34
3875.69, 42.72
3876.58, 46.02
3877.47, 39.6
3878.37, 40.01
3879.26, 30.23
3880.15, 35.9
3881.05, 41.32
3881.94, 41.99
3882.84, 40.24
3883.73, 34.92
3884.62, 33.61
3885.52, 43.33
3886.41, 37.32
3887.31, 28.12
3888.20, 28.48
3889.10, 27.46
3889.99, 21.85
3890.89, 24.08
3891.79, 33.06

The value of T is 43.11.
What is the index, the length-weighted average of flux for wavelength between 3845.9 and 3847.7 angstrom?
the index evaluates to 40.3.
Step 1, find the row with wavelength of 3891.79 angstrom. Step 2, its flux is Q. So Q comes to 33.06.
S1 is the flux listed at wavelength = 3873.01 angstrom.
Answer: 33.41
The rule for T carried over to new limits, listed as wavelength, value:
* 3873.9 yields 29.75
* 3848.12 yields 41.49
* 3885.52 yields 43.33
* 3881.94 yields 41.99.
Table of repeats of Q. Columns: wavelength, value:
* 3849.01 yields 45.12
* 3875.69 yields 42.72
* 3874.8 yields 34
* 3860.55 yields 27.75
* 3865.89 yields 42.86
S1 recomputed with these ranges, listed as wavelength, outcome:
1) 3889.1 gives 27.46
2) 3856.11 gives 40.36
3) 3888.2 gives 28.48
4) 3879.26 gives 30.23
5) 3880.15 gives 35.9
